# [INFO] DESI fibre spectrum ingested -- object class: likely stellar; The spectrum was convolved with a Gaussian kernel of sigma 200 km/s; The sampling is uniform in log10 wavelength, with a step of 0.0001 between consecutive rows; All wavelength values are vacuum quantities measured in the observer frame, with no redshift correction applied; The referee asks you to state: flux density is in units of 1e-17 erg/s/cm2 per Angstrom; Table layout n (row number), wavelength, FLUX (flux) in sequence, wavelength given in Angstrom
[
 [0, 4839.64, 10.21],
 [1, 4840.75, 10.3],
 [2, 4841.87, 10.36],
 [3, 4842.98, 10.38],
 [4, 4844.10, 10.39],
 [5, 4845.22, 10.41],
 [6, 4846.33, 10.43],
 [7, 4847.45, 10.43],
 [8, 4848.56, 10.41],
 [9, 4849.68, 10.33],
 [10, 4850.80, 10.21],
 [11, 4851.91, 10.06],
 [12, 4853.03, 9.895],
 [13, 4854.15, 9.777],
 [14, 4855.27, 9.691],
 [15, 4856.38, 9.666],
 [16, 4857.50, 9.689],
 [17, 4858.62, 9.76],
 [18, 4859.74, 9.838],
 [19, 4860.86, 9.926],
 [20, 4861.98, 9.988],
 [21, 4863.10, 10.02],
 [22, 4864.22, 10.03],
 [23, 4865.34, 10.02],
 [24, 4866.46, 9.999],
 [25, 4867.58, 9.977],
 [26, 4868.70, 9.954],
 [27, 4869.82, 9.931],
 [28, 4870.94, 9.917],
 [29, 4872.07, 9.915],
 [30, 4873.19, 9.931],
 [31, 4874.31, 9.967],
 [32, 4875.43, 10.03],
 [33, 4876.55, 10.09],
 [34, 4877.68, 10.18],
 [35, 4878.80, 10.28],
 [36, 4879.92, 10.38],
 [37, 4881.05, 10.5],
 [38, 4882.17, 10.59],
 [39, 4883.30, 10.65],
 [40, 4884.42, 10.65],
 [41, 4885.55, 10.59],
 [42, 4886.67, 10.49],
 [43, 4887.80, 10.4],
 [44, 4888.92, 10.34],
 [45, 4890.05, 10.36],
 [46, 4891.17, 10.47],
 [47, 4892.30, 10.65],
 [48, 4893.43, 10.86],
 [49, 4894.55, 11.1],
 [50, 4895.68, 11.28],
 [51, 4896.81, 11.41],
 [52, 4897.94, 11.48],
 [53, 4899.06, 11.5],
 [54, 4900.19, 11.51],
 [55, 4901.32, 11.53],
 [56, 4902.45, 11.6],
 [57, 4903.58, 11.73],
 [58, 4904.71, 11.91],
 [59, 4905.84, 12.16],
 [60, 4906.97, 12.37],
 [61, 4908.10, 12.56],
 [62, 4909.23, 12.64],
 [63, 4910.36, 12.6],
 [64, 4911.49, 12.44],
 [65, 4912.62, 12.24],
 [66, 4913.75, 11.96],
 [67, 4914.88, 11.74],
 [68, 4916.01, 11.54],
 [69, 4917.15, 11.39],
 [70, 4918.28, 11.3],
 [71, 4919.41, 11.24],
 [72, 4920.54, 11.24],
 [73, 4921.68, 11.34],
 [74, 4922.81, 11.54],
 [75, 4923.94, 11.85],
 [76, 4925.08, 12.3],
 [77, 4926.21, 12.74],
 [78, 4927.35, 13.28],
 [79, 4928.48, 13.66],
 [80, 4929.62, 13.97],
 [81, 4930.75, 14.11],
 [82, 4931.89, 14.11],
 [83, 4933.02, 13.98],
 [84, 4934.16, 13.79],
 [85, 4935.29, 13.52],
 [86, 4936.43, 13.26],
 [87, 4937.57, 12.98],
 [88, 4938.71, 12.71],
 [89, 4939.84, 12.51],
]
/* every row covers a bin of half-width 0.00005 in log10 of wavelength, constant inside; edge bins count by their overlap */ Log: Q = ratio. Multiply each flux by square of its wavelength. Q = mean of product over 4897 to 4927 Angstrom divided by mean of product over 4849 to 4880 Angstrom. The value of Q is 1.21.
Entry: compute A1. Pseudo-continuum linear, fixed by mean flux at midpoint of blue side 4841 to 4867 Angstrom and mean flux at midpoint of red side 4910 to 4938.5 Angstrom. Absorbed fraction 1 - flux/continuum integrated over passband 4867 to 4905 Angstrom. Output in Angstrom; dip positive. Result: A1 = 1.9 Angstrom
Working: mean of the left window 10.1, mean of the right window 12.6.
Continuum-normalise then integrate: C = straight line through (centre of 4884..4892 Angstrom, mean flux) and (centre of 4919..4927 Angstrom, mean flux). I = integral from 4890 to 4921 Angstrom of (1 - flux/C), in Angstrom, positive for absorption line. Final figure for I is -1.37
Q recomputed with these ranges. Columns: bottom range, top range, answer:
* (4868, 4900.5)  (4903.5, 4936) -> 1.20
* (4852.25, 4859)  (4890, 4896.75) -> 1.13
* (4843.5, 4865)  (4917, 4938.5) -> 1.31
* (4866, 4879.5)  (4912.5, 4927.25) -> 1.20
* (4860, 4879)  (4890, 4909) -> 1.16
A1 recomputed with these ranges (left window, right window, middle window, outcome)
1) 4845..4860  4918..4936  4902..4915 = -0.1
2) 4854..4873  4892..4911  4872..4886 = 0.4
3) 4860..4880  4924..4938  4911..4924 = 1.0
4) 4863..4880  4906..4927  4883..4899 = 0.1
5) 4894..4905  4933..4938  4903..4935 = 0.3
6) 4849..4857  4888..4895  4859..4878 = 0.5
